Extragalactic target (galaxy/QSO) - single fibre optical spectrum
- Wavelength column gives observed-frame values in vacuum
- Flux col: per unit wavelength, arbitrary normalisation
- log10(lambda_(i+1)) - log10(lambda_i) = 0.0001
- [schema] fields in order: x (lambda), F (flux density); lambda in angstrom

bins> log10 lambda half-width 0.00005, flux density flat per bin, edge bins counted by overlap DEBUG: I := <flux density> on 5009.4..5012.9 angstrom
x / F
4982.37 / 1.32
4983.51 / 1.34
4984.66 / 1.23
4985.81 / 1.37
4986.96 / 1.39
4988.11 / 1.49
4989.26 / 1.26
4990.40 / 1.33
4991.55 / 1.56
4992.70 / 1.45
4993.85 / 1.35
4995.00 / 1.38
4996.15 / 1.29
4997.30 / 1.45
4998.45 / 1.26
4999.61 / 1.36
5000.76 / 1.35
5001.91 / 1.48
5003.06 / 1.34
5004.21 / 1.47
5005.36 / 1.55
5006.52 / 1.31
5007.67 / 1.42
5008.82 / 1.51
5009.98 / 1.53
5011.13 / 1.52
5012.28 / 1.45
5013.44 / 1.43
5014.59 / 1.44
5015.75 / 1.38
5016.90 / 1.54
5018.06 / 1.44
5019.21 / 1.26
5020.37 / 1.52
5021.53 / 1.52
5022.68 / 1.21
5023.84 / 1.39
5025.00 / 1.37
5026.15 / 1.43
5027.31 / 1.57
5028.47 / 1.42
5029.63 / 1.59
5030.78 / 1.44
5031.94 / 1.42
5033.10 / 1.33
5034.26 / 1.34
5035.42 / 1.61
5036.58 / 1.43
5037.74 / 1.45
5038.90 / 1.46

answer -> 1.5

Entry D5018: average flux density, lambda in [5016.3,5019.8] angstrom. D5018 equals 1.41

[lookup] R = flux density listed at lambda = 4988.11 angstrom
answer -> 1.49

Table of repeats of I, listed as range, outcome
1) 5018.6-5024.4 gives 1.38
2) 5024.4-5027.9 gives 1.46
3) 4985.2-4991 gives 1.37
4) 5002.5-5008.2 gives 1.42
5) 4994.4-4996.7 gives 1.34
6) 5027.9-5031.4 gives 1.48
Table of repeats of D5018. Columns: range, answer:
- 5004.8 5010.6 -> 1.46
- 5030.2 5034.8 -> 1.38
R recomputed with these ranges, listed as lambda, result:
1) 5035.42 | 1.61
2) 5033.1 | 1.33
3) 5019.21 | 1.26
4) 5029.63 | 1.59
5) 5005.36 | 1.55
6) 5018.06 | 1.44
